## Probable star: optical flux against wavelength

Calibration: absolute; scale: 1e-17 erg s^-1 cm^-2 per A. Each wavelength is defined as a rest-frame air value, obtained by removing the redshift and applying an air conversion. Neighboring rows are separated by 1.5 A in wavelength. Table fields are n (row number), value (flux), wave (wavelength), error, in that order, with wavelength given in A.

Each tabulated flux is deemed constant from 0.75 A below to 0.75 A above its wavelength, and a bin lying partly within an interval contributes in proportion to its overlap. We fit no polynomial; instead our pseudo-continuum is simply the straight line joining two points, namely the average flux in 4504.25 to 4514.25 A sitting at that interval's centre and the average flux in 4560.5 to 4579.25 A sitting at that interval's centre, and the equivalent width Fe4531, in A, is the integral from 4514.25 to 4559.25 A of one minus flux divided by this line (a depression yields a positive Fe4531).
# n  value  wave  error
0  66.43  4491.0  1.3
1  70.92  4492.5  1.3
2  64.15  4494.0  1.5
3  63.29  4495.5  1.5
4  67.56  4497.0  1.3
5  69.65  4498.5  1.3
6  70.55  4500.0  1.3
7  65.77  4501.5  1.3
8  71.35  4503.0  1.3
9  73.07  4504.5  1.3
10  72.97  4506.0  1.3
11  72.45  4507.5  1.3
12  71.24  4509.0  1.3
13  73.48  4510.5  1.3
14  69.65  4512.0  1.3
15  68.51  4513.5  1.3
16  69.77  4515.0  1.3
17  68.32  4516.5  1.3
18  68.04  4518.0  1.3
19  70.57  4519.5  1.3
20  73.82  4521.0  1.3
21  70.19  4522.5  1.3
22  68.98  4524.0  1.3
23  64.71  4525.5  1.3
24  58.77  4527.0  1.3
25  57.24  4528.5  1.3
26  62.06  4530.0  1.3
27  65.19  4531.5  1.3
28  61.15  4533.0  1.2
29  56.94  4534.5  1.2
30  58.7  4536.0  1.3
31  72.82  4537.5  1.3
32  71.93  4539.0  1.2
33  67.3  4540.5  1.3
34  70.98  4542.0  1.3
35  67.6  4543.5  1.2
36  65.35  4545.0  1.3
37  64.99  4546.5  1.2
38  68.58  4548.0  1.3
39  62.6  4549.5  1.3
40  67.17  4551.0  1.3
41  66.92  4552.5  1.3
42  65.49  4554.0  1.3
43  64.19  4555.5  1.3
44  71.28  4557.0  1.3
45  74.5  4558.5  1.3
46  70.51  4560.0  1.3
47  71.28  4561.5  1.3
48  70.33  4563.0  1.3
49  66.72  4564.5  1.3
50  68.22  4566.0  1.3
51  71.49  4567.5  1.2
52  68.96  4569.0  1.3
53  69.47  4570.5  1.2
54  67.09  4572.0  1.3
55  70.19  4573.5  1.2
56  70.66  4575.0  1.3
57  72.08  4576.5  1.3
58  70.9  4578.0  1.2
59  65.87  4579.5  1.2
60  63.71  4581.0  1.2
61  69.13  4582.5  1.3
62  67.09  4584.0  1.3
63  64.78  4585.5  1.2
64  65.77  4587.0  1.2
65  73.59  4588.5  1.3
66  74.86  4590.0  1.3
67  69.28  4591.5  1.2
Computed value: 2.65 A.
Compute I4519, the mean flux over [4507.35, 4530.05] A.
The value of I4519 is 68.1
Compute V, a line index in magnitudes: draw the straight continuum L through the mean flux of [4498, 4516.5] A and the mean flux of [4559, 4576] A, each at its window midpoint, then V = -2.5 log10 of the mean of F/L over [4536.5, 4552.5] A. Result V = 0.036 mag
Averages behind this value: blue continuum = 70.6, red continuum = 69.6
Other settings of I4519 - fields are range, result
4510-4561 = 67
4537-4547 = 68.7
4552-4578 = 69.4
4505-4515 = 71.3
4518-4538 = 64.7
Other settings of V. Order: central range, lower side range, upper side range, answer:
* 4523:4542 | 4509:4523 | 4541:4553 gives 0.07 mag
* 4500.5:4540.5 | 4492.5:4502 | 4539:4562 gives 0.00 mag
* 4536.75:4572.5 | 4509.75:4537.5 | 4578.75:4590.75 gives -0.02 mag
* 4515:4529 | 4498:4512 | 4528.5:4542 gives 0.01 mag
